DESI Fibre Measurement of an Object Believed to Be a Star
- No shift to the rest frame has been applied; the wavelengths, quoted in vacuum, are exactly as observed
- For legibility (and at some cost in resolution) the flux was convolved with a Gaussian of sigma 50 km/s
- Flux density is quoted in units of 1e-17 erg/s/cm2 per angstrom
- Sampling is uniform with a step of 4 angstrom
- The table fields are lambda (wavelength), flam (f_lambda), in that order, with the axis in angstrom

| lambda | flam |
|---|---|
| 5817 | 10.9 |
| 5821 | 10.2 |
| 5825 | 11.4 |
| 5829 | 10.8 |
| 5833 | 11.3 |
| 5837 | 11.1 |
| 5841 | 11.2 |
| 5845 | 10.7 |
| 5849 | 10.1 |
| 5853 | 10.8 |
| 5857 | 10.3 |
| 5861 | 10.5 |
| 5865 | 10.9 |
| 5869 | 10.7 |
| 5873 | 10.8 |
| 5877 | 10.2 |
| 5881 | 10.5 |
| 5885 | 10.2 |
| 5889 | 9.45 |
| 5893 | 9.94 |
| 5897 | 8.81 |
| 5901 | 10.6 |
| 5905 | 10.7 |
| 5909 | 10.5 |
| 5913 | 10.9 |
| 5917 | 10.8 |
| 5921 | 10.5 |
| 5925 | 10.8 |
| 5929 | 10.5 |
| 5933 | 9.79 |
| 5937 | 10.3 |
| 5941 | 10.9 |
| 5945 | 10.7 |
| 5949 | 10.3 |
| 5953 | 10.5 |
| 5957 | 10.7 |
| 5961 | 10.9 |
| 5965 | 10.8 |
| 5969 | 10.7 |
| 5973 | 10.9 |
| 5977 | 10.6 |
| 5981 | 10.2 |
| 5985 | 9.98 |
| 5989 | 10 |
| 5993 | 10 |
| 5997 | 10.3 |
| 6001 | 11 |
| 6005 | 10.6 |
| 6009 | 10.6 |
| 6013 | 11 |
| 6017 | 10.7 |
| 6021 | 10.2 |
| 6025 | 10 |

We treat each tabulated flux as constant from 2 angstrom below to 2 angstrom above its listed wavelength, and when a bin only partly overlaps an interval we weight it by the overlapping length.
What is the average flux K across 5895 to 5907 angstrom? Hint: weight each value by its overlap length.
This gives 10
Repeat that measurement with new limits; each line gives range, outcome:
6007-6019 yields 10.8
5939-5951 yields 10.6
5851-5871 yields 10.6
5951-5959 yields 10.6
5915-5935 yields 10.5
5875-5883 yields 10.3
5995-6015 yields 10.7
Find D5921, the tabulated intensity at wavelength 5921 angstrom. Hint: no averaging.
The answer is 10.5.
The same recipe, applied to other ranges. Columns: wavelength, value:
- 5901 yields 10.6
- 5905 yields 10.7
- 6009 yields 10.6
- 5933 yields 9.79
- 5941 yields 10.9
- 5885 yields 10.2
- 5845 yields 10.7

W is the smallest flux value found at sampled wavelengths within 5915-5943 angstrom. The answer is 9.79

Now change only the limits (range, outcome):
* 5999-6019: 10.6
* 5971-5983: 10.2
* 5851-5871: 10.3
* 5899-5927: 10.5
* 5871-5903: 8.81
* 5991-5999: 10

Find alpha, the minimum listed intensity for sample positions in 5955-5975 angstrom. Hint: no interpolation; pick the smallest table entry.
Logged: 10.7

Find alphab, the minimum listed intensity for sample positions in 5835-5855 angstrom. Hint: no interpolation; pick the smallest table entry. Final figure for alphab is 10.1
